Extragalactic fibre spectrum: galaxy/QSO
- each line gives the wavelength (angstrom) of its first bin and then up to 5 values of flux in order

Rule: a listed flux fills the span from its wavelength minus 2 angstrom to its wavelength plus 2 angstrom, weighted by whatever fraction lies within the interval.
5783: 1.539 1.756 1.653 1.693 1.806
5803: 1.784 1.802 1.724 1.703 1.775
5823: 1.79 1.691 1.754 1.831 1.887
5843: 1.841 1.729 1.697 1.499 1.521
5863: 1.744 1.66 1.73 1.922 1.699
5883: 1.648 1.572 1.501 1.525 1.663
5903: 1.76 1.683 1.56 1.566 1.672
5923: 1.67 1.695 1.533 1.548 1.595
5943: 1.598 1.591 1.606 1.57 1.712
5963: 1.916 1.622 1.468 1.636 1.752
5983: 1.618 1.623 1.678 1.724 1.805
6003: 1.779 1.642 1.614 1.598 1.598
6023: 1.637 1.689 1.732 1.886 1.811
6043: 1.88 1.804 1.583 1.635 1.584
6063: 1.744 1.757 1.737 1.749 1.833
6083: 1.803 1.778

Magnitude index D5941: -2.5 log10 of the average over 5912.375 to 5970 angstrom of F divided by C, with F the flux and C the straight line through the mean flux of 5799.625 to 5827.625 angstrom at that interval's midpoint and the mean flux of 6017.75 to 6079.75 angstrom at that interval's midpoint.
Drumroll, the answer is 0.07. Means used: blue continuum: 1.76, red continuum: 1.73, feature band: 1.63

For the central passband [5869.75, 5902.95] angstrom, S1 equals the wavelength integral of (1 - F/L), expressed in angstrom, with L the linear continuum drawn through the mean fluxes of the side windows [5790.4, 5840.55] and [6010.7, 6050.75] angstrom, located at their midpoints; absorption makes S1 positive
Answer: 1.7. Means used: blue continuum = 1.76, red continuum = 1.72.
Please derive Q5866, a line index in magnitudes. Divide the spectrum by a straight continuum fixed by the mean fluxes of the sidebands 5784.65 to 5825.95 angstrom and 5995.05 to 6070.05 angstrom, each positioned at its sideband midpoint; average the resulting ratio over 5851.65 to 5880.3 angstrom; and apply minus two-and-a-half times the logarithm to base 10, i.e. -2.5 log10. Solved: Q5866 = 0.034 mag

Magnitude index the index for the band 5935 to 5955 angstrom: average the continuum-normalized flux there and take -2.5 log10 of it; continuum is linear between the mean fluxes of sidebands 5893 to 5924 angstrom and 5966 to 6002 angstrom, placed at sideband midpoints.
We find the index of 0.04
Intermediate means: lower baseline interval 1.64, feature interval 1.59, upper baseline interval 1.66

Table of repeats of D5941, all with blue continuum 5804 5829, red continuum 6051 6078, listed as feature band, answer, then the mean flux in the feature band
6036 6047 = -0.09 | 1.84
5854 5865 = 0.09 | 1.6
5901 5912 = 0.03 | 1.68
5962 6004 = 0.02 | 1.69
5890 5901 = 0.11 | 1.57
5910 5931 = 0.07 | 1.63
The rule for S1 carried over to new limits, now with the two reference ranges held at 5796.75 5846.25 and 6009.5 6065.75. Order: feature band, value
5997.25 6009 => -0.2 angstrom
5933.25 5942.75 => 0.9 angstrom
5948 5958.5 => 0.8 angstrom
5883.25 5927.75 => 3.2 angstrom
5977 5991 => 0.4 angstrom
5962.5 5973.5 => 0.6 angstrom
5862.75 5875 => 0.2 angstrom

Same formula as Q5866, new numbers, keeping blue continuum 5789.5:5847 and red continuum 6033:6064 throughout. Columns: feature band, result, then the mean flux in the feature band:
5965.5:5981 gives 0.084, 1.62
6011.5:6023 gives 0.089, 1.61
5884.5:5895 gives 0.144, 1.54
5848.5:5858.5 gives 0.110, 1.59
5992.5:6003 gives -0.010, 1.76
